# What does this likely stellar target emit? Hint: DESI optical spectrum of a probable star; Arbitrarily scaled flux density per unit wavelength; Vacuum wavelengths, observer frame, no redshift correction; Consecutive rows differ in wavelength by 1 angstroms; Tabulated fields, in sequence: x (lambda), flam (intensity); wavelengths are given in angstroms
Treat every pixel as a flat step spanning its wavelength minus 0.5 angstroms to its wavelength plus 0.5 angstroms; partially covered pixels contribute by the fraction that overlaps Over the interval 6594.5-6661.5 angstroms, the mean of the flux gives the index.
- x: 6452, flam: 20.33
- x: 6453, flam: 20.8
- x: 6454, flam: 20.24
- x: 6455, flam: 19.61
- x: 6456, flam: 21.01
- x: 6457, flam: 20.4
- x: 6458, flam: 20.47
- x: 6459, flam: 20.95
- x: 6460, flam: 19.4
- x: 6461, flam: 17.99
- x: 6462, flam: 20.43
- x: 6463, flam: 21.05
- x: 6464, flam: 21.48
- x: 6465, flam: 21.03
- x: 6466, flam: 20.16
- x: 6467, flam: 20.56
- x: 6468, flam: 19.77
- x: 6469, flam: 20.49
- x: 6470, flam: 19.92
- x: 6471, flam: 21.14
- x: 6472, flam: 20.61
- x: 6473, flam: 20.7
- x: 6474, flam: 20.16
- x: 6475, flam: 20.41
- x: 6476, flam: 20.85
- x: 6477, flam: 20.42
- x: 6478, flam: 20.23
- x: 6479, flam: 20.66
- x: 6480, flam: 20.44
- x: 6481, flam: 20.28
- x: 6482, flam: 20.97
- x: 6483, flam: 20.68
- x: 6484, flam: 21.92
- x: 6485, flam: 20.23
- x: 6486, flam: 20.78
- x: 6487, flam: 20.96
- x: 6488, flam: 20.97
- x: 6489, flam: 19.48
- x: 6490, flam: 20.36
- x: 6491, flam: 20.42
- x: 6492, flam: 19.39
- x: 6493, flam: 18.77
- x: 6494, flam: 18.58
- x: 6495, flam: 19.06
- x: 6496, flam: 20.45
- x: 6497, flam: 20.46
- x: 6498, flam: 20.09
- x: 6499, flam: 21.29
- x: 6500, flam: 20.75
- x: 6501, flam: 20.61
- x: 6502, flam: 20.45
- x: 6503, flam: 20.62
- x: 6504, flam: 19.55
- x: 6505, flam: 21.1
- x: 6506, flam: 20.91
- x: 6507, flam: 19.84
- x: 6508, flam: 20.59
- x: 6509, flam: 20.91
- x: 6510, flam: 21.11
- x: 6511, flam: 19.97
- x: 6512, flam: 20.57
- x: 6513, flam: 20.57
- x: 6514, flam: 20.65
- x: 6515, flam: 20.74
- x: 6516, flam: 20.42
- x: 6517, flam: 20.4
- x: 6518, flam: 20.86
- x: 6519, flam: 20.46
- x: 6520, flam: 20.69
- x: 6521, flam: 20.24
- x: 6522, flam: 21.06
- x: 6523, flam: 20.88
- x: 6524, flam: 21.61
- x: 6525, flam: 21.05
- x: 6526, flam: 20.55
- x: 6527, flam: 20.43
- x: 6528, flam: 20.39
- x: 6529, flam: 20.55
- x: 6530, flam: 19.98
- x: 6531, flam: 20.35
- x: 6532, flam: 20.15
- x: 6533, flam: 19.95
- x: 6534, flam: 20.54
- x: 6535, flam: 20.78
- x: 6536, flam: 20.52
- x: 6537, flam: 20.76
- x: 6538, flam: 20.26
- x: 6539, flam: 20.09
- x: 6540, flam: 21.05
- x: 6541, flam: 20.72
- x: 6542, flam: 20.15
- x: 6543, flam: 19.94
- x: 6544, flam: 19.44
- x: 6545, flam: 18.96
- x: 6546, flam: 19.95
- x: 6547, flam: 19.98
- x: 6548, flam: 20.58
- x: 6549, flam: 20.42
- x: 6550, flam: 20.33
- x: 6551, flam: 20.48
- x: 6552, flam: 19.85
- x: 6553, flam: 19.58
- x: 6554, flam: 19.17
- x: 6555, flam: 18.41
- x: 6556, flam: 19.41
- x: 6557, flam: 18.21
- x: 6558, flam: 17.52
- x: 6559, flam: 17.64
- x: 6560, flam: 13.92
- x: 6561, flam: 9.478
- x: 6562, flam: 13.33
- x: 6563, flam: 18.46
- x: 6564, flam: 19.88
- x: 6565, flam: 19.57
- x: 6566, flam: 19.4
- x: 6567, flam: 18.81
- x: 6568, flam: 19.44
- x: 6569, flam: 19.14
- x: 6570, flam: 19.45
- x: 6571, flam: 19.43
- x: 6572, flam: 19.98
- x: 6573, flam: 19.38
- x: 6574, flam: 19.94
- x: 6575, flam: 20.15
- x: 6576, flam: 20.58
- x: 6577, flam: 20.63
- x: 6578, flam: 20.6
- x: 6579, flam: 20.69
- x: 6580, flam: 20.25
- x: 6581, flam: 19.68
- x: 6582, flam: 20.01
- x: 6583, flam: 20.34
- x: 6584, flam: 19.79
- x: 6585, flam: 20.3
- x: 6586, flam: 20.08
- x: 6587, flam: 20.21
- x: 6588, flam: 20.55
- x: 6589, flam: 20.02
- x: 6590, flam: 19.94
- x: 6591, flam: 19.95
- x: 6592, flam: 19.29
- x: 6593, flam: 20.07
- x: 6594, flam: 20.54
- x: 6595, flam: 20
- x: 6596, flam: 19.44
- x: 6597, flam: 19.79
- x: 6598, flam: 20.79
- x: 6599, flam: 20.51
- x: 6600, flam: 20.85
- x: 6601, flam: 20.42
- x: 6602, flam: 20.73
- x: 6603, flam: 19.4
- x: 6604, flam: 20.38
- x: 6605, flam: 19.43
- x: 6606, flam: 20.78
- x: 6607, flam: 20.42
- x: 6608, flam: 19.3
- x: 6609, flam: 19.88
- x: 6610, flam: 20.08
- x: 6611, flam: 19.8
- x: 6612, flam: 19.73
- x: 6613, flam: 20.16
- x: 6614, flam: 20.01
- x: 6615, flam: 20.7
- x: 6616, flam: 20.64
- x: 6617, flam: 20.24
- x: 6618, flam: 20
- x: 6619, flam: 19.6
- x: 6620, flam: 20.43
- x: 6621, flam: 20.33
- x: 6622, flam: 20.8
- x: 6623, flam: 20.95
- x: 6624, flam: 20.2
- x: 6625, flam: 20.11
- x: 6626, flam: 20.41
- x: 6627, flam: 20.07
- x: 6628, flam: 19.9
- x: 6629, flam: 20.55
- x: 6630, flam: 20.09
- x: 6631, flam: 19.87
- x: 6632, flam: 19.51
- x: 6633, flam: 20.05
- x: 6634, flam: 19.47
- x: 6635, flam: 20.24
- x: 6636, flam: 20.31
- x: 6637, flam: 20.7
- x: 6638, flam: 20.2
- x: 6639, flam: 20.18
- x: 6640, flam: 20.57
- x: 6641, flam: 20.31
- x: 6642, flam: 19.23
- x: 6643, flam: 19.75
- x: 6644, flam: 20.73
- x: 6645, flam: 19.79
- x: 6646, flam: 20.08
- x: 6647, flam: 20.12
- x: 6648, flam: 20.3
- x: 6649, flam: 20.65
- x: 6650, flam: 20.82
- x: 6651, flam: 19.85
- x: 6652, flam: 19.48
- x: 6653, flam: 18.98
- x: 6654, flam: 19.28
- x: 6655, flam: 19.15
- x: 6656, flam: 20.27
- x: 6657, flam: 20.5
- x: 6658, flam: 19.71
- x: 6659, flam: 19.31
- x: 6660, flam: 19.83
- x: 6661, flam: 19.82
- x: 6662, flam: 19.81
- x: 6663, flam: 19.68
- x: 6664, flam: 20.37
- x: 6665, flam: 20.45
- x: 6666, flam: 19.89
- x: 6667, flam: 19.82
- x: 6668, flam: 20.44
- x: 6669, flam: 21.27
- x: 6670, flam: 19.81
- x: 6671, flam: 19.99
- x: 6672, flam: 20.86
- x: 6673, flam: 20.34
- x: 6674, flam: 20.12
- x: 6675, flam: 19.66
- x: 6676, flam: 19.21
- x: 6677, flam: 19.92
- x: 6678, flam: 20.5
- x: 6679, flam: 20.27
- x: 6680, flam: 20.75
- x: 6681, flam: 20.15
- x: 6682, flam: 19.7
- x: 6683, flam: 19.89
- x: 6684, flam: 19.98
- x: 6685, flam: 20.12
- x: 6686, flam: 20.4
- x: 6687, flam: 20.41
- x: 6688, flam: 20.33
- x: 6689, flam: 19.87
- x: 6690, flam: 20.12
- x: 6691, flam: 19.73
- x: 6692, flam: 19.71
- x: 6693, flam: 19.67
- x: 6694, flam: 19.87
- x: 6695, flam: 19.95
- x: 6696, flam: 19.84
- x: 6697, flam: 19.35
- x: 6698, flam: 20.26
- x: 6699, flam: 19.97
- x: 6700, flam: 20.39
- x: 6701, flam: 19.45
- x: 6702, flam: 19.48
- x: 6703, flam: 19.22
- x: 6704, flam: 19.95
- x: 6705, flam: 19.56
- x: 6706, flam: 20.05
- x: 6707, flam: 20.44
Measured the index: 20.1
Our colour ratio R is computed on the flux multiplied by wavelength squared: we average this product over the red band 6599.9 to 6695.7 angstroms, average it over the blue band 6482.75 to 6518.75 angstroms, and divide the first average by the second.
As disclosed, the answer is 1.0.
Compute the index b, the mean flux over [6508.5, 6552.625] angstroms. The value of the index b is 20.4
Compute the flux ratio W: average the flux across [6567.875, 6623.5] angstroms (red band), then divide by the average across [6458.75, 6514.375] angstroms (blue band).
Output 0.99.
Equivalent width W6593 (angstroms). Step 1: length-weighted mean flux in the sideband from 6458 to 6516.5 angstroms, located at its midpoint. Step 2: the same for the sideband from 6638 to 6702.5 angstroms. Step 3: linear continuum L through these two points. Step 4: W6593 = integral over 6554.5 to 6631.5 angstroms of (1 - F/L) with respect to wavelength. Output 2.1 angstroms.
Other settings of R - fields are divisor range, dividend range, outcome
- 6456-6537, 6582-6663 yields 1.02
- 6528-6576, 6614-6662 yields 1.07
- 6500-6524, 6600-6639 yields 1.01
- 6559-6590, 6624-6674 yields 1.07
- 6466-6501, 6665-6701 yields 1.05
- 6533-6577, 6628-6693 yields 1.08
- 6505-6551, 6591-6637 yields 1.01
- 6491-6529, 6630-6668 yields 1.02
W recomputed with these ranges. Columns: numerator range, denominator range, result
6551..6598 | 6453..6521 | 0.94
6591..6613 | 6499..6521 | 0.98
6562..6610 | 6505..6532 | 0.97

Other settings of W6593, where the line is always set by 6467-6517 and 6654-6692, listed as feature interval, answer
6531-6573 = 2.3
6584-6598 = 0.1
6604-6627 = 0.0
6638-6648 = 0.0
